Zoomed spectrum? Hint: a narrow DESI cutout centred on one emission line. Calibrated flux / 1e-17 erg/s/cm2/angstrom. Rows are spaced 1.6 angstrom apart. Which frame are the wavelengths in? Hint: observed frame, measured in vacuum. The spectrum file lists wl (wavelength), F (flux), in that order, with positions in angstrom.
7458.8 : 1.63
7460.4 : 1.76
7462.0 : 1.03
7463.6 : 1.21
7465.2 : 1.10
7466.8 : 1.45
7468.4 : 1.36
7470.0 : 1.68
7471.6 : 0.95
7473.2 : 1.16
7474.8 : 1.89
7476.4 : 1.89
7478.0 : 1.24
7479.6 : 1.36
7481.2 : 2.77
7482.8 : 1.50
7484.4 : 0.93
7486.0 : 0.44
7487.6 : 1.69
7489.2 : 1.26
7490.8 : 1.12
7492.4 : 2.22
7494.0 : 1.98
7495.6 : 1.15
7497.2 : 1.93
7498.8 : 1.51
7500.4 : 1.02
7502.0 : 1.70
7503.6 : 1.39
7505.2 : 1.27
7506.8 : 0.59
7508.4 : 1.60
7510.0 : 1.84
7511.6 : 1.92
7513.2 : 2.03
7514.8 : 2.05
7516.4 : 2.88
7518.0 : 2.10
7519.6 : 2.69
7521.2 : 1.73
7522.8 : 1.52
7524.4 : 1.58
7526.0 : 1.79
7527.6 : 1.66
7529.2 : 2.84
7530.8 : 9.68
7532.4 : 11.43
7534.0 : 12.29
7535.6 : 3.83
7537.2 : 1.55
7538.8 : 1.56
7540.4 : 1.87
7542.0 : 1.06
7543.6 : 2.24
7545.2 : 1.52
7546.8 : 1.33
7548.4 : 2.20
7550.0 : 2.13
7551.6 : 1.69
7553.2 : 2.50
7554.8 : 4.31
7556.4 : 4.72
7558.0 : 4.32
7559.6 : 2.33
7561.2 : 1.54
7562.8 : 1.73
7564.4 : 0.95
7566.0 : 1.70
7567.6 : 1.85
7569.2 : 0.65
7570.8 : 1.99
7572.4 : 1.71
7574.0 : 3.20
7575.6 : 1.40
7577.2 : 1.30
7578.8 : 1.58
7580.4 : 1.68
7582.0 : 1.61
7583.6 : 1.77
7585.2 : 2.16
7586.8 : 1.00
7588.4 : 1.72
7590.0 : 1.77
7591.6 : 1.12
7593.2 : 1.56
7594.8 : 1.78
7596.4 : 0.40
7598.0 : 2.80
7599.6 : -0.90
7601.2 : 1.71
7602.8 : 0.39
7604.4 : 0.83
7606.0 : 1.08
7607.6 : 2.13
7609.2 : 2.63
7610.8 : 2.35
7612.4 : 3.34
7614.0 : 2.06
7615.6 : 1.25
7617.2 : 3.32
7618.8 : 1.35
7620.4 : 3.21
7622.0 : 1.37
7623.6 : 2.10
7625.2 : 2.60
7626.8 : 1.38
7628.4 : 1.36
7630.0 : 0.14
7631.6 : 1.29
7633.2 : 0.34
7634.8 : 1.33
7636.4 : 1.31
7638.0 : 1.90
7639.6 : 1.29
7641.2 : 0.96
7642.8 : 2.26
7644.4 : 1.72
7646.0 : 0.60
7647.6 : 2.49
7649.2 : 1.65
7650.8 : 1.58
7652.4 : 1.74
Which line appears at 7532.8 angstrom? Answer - H-alpha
